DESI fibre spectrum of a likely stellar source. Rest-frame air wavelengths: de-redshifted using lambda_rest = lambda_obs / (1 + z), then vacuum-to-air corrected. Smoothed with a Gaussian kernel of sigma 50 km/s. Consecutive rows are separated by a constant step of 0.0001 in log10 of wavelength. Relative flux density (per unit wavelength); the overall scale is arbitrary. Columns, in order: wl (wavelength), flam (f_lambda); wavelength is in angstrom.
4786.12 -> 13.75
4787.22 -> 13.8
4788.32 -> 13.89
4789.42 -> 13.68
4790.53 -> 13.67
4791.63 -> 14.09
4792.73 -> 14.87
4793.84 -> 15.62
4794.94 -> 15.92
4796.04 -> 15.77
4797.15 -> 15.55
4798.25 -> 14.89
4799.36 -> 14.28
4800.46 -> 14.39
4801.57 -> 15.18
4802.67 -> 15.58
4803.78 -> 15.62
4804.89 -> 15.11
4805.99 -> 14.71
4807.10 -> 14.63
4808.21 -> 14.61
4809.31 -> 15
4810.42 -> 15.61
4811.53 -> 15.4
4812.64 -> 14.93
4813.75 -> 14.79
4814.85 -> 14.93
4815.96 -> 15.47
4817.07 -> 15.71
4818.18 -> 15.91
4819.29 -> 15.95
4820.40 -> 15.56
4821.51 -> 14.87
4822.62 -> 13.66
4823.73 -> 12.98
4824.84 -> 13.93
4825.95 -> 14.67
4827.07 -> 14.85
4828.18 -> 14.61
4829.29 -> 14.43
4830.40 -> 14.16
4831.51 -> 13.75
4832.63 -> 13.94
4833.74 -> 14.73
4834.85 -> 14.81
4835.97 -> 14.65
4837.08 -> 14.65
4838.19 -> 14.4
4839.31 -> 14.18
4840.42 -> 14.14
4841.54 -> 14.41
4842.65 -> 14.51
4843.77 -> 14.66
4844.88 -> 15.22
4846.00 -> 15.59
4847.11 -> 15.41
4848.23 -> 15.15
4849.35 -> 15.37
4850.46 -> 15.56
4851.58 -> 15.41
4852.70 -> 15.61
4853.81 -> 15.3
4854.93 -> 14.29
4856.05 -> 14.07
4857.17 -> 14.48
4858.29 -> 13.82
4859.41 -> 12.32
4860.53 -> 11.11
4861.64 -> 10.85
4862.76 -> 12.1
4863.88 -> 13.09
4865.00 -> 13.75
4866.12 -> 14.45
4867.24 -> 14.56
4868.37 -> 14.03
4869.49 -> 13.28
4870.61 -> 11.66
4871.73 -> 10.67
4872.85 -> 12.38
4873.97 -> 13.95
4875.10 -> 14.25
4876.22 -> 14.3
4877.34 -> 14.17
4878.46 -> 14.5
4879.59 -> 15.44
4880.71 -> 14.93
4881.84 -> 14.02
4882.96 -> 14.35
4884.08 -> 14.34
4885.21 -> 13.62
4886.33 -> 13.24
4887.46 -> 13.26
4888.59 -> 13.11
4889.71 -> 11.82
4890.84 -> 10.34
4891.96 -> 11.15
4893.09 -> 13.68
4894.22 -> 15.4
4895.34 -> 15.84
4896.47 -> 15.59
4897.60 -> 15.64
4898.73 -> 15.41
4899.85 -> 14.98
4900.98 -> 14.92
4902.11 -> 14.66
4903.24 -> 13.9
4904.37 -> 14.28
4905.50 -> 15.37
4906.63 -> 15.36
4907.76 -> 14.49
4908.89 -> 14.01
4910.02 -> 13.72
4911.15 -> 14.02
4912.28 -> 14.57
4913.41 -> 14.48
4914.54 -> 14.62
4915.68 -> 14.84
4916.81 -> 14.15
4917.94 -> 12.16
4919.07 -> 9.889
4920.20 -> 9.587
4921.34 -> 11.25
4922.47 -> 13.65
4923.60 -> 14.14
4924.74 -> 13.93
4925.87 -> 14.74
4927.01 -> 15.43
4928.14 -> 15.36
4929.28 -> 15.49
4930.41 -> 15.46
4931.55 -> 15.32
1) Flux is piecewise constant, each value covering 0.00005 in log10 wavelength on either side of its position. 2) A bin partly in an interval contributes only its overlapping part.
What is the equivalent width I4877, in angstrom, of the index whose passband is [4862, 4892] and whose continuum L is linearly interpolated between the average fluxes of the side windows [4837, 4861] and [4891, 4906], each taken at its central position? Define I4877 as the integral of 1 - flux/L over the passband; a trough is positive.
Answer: 2.4 angstrom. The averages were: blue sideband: 14.5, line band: 13.4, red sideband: 14.6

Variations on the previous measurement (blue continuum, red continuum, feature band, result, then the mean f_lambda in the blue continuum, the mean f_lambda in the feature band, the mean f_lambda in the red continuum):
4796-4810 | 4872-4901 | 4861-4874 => 1.25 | 15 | 12.9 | 14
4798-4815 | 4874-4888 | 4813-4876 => 1.52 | 15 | 14.2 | 14.2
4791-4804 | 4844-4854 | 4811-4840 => 1.12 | 15.1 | 14.7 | 15.4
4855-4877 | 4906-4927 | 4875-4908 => -2.07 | 13.1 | 14.2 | 13.6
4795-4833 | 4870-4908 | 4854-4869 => 1.00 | 14.9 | 13.3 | 14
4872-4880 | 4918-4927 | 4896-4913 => -2.03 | 14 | 14.7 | 12.6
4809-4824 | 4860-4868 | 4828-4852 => -1.26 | 15.1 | 14.7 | 12.9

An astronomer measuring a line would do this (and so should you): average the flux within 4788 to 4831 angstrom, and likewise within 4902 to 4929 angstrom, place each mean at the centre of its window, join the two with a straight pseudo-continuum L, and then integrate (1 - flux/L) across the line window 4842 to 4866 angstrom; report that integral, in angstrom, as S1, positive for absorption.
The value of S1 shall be 0.44 angstrom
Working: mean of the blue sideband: 14.9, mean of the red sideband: 13.9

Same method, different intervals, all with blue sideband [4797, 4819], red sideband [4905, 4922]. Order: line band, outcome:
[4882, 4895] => 0.6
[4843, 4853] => -0.6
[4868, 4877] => 0.7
